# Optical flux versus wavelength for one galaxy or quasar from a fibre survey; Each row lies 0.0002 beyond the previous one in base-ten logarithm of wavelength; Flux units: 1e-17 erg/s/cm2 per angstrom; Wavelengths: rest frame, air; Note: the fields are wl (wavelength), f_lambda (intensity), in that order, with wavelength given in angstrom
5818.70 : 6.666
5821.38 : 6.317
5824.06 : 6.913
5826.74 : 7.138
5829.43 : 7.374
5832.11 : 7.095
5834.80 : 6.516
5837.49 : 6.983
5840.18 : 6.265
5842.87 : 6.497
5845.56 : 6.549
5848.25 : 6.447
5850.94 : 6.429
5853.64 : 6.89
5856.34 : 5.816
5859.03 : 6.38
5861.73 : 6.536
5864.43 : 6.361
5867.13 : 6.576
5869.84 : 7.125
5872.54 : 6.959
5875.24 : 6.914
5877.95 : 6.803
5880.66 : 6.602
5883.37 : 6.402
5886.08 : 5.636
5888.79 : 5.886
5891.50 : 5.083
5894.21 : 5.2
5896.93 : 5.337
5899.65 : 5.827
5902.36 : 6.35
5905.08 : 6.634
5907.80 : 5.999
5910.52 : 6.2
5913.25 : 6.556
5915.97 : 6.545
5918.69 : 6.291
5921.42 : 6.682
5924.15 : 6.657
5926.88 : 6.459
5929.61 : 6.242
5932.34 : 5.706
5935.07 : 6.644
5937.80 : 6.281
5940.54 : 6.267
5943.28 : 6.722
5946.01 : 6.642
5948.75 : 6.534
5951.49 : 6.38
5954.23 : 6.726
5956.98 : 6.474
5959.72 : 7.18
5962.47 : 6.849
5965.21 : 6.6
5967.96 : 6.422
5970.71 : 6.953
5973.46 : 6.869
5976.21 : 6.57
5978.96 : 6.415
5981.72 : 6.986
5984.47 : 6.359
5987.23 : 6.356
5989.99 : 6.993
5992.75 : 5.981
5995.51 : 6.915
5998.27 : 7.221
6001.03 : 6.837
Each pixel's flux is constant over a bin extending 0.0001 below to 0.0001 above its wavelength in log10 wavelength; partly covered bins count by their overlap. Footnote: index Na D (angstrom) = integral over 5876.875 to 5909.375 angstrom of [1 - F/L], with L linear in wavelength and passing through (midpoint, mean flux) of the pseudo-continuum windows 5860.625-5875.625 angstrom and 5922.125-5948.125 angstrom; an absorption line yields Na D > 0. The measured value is 3.16 angstrom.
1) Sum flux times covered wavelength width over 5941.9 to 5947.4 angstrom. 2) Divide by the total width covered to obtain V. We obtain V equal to 6.68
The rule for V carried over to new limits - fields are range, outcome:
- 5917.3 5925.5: 6.54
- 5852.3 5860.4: 6.36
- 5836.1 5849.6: 6.55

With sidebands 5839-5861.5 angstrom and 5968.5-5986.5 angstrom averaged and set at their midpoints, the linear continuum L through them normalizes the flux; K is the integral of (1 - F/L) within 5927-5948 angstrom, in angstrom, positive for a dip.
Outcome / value 0.7 angstrom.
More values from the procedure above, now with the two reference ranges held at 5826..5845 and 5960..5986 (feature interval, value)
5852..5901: 3.9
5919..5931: 0.4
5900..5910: 0.7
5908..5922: 0.7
